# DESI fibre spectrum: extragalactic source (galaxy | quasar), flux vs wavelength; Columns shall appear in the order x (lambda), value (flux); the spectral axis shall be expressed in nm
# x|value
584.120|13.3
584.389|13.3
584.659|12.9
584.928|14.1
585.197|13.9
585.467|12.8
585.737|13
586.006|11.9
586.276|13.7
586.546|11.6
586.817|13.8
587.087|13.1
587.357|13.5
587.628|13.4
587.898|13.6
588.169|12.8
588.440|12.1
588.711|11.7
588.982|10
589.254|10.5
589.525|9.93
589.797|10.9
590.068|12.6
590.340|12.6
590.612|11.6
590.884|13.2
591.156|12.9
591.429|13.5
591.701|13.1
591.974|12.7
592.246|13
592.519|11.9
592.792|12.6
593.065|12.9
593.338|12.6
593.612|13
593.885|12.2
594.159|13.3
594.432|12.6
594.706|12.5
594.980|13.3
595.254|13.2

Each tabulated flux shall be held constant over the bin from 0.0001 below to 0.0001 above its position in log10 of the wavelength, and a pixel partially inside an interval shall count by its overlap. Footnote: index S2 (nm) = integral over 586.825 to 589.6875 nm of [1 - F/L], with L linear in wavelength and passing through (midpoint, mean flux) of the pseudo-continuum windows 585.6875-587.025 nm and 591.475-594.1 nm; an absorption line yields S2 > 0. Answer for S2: 0.146 nm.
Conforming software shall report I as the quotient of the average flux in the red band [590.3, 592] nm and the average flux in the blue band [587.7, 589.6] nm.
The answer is 1.10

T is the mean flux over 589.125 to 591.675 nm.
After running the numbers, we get 12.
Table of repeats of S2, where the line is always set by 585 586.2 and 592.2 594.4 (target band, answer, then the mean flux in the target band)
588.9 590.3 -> 0.21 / 10.9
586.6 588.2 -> -0.05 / 13.3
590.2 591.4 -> 0.01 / 12.6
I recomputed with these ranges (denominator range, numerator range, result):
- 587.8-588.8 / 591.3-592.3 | 1.04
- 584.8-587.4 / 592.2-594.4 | 0.97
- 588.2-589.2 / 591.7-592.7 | 1.11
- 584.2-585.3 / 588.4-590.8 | 0.84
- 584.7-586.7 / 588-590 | 0.86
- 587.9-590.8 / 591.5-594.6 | 1.10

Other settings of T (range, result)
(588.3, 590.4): 11.2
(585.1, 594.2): 12.5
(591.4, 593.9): 12.7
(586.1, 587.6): 13.1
